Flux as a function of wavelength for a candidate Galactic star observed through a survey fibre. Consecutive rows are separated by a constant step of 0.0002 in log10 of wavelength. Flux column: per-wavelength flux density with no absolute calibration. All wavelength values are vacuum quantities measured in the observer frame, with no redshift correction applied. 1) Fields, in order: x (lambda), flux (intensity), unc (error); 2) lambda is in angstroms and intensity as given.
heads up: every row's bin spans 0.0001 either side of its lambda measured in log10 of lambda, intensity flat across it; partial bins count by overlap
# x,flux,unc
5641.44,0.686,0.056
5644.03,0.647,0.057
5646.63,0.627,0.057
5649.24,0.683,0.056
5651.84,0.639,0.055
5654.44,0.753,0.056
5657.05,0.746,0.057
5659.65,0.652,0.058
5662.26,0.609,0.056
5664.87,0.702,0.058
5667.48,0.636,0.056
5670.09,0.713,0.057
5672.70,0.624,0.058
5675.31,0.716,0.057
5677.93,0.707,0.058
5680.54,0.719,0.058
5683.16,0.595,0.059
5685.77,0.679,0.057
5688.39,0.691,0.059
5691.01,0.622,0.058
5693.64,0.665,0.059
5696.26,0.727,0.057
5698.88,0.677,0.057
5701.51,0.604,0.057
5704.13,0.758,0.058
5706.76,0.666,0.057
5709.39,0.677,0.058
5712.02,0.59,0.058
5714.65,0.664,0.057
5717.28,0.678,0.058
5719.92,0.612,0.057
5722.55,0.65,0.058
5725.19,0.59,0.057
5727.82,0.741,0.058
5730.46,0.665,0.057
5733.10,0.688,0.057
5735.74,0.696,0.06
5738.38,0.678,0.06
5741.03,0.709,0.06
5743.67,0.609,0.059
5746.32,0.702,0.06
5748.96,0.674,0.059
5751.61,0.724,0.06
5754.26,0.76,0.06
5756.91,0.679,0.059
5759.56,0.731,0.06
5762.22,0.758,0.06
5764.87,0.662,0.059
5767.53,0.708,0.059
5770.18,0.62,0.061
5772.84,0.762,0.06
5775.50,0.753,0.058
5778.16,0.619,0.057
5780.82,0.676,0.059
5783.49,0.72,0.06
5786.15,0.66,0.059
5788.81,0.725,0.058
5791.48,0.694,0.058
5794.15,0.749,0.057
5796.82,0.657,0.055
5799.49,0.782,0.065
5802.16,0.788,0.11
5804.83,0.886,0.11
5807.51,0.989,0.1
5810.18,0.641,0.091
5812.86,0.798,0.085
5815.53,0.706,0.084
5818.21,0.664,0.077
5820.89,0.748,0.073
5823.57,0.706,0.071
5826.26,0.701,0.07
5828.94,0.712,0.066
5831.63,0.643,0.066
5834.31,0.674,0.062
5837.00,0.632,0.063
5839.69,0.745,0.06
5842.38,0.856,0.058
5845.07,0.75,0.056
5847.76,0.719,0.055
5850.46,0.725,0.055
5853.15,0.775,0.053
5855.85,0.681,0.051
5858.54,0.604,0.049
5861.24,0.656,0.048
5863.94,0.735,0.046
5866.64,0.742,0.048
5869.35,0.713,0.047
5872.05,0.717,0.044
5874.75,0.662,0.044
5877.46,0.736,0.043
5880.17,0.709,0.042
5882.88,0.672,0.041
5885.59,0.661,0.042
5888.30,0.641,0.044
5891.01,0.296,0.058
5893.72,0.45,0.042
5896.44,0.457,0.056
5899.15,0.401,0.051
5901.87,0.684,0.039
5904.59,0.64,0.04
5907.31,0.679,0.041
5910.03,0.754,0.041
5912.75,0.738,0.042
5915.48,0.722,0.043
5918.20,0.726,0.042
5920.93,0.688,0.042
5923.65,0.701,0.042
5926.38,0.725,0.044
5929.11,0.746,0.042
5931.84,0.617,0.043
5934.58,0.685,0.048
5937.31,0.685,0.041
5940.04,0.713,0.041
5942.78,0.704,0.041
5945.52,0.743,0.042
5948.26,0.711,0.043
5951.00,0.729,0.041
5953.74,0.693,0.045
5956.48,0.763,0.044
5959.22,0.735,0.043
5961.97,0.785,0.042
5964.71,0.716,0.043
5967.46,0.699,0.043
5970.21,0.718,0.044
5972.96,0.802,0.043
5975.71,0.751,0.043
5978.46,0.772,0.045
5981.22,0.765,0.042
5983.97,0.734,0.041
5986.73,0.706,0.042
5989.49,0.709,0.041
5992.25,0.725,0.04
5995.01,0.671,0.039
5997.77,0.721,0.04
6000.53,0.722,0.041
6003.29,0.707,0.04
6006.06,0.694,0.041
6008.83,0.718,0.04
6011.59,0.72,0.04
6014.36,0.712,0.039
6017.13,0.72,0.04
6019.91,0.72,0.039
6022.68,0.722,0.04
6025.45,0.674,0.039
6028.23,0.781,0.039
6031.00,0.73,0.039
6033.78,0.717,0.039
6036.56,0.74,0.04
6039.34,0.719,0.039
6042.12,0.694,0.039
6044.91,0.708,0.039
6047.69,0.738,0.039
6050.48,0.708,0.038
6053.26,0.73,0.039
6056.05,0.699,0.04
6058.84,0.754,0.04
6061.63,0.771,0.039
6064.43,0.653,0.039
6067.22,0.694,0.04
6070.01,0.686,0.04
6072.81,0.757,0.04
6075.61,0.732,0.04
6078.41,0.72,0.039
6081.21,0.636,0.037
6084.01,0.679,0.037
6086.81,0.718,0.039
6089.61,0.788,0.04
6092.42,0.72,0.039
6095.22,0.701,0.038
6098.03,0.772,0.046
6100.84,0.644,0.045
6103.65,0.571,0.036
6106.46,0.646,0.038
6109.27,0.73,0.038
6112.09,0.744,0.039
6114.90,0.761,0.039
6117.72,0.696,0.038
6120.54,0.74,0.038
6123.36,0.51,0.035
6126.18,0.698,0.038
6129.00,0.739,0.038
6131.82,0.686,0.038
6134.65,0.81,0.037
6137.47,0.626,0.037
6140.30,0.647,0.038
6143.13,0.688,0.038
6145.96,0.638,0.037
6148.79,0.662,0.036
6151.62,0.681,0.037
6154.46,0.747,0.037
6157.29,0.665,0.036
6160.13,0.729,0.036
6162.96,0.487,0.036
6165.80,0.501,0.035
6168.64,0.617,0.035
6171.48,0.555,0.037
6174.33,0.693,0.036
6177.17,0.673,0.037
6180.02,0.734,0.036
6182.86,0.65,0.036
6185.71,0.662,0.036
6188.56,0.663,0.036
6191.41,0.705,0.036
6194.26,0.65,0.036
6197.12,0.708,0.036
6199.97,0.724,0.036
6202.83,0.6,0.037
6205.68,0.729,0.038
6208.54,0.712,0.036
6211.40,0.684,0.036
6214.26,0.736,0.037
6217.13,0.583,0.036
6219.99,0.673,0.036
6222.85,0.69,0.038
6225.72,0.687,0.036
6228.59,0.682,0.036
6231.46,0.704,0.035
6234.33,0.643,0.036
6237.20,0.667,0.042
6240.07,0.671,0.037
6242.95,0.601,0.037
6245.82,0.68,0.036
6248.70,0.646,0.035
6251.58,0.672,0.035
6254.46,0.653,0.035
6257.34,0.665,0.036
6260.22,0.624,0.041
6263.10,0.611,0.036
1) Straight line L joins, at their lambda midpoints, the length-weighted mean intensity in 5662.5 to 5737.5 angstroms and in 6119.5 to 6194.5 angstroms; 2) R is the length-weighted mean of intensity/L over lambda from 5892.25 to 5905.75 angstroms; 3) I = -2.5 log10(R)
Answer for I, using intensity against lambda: 0.262 mag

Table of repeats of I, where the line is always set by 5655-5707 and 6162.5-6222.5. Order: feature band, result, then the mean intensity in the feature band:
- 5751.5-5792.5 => -0.046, 0.703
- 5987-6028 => -0.074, 0.712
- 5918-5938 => -0.044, 0.695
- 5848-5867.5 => -0.051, 0.703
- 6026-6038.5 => -0.113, 0.736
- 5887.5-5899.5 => 0.444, 0.444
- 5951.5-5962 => -0.110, 0.738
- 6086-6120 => -0.075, 0.708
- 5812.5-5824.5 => -0.075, 0.719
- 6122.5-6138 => -0.044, 0.687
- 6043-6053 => -0.087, 0.718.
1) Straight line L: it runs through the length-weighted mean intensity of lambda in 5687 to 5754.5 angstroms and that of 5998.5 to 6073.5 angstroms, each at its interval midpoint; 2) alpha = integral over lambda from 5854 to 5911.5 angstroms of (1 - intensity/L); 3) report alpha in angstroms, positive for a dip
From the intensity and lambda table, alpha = 5.1 angstroms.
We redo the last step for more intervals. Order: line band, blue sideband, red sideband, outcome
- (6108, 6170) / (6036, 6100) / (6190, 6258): 2.22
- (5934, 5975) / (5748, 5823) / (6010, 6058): -0.26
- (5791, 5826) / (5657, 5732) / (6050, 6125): -3.99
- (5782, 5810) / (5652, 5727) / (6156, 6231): -3.87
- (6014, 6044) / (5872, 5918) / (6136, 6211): -3.71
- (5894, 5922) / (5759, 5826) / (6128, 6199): 2.64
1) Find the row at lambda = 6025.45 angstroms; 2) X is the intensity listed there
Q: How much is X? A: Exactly 0.674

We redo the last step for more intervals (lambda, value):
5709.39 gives 0.677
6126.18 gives 0.698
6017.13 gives 0.72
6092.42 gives 0.72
